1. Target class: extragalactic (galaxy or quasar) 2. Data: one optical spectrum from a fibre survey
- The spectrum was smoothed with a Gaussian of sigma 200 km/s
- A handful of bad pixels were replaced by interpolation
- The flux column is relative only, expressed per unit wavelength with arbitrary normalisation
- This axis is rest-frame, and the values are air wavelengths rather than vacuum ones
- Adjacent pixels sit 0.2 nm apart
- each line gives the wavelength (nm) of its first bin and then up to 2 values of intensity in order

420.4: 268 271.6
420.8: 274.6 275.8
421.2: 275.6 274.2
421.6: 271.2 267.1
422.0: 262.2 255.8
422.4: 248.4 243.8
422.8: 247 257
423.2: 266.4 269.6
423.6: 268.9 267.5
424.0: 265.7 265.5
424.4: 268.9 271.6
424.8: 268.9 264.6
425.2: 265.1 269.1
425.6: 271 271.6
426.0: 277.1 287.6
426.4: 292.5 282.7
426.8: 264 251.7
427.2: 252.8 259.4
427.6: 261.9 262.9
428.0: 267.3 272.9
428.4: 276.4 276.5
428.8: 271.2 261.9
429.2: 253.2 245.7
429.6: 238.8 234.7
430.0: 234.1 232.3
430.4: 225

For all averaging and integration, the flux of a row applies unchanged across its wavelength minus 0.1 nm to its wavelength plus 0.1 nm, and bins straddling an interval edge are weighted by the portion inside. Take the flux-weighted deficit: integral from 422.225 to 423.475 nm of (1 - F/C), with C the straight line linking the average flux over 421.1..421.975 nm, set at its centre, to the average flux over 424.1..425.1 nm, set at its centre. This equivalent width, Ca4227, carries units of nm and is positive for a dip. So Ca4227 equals 0.07 nm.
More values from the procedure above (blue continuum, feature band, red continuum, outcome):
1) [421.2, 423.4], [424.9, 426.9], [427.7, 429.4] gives -0.08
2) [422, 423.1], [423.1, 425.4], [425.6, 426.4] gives -0.02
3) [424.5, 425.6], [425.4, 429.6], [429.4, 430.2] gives -0.26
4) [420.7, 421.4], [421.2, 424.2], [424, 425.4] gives 0.10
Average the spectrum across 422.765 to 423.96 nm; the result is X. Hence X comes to 264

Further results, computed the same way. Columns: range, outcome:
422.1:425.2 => 262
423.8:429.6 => 267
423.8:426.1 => 269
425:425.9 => 269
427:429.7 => 261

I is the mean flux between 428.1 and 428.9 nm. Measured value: 274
